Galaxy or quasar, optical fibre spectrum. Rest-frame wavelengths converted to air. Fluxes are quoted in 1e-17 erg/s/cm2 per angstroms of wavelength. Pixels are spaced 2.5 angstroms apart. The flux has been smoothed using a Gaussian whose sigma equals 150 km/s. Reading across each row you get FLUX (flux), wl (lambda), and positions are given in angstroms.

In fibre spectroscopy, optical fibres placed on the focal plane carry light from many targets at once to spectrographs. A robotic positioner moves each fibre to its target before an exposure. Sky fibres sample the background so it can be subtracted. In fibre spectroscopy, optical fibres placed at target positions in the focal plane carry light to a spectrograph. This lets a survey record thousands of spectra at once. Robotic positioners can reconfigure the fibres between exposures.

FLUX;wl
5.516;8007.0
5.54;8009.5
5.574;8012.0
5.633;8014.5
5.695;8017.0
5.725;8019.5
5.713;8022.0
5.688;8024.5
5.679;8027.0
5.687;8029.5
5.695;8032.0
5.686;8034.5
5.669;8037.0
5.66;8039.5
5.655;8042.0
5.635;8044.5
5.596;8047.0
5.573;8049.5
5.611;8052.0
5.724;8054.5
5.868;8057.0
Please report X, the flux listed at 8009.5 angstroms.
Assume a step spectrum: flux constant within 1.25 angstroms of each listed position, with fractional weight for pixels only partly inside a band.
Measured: 5.54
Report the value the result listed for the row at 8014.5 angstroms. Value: 5.633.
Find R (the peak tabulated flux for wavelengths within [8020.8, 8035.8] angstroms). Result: 5.713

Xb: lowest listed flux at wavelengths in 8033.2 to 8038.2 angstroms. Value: 5.669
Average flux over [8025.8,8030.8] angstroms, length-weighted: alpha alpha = 5.68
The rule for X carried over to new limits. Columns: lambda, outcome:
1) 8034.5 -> 5.686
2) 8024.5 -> 5.688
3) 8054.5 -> 5.724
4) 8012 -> 5.574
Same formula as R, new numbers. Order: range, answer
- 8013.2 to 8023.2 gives 5.725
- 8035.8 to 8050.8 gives 5.669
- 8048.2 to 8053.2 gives 5.611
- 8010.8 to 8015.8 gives 5.633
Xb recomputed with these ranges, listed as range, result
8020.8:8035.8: 5.679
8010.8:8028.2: 5.574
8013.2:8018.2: 5.633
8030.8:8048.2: 5.596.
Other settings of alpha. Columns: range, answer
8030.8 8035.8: 5.69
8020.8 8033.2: 5.69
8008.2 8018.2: 5.61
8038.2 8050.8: 5.62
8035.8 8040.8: 5.66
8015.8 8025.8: 5.71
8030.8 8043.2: 5.67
